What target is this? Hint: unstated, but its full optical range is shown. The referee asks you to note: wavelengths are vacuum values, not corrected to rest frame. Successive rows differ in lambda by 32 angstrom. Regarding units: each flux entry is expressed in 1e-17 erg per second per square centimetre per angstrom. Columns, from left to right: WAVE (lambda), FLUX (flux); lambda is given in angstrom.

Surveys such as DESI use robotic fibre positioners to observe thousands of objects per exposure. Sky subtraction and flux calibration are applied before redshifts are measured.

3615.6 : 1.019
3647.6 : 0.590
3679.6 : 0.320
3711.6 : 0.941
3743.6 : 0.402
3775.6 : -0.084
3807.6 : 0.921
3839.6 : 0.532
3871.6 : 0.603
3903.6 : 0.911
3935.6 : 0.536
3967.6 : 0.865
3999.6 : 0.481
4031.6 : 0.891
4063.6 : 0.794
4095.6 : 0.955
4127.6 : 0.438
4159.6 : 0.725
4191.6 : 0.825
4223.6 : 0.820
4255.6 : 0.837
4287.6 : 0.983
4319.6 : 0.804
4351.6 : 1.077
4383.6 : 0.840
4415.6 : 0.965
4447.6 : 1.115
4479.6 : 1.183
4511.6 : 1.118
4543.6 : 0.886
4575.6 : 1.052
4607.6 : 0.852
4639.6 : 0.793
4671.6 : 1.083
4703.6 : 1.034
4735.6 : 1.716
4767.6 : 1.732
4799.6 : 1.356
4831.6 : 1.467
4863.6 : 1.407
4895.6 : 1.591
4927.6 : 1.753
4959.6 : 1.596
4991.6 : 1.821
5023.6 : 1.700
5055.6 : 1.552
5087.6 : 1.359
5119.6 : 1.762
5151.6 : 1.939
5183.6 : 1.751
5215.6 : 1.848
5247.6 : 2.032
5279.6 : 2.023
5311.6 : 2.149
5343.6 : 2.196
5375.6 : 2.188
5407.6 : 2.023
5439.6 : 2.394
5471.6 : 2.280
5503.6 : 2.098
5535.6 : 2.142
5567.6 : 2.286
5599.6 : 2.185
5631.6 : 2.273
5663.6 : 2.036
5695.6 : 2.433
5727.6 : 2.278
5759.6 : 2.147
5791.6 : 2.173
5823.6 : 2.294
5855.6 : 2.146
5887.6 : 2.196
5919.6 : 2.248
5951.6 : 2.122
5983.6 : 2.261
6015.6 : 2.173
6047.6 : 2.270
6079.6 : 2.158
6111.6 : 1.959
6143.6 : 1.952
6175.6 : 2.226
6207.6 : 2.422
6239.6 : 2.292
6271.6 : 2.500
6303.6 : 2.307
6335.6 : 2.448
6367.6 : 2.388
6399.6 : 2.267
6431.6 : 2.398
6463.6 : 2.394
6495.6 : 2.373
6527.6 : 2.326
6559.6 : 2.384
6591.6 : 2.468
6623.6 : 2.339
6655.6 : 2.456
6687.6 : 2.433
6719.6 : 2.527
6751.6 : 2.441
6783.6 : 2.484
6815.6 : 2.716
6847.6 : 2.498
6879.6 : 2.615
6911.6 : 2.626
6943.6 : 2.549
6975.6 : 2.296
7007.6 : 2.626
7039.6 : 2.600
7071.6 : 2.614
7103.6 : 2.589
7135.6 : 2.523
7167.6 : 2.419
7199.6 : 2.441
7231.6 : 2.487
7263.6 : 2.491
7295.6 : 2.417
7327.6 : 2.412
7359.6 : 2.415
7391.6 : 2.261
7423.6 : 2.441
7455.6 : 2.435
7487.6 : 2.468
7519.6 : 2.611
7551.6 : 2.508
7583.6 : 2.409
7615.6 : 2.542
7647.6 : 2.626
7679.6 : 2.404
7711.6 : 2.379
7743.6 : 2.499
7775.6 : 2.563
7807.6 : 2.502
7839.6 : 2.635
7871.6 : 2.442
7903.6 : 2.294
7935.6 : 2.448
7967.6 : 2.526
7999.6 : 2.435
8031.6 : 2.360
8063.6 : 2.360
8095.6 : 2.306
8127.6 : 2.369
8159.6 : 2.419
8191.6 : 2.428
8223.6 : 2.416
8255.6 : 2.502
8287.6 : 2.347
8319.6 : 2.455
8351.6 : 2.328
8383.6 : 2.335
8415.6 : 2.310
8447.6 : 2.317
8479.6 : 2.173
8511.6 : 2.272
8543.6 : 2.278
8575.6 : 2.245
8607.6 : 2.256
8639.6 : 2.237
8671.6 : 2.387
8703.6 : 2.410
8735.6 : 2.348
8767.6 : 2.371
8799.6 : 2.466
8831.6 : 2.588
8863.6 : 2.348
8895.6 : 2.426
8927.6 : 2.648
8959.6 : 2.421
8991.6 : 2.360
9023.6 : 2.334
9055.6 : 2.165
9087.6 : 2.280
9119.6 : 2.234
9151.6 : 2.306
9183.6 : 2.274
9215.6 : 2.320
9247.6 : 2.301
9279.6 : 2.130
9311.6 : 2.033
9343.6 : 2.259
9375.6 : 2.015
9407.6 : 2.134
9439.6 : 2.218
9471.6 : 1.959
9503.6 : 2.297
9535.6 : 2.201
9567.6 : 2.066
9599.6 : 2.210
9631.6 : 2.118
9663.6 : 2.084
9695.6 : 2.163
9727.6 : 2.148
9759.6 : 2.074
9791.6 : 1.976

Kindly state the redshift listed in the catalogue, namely 0.18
